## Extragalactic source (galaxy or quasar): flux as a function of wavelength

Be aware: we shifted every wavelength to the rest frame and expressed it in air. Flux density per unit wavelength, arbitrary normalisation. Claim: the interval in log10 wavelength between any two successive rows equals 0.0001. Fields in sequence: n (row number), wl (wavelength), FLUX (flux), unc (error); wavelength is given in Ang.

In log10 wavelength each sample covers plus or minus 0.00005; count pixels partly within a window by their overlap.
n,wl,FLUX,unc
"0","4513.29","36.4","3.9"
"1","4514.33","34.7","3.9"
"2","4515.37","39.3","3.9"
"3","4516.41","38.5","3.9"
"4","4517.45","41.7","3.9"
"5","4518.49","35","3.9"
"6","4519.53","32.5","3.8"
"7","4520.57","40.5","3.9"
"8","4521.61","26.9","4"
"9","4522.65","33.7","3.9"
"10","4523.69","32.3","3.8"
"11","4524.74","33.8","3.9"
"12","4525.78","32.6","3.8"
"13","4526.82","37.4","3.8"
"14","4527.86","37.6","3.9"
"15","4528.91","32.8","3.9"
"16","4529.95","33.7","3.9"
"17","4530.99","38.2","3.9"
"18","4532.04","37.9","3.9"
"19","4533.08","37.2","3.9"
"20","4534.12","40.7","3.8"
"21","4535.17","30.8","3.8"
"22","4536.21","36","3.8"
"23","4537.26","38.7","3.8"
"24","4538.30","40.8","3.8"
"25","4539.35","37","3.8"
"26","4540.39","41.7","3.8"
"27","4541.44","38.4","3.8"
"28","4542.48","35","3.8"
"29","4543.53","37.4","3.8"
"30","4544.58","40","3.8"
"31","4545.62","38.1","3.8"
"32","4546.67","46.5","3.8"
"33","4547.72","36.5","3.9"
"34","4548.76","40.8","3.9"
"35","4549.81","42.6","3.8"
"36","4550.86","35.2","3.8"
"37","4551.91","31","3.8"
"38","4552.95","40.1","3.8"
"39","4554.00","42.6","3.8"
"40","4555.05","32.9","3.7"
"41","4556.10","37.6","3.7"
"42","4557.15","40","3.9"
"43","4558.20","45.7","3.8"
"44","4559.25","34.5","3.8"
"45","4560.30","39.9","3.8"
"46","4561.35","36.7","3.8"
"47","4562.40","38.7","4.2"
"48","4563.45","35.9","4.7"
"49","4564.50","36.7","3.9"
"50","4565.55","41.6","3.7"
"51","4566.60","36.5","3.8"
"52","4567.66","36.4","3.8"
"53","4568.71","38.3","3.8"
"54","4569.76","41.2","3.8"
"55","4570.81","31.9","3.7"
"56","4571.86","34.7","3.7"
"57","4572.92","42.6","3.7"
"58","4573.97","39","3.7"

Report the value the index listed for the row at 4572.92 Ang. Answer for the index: 42.6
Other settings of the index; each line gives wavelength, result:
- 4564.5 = 36.7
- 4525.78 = 32.6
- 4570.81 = 31.9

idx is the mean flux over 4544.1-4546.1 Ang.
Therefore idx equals 39.2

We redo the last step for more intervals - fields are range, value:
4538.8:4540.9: 39.4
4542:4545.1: 37.4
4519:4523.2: 33.4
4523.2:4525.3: 33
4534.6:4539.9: 36.7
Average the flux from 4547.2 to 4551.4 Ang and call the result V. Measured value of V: 38.8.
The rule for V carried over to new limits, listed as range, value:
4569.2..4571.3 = 36.7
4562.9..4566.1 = 38.1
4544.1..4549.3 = 40.4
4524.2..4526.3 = 33.1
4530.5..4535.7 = 36.9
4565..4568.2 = 38.1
